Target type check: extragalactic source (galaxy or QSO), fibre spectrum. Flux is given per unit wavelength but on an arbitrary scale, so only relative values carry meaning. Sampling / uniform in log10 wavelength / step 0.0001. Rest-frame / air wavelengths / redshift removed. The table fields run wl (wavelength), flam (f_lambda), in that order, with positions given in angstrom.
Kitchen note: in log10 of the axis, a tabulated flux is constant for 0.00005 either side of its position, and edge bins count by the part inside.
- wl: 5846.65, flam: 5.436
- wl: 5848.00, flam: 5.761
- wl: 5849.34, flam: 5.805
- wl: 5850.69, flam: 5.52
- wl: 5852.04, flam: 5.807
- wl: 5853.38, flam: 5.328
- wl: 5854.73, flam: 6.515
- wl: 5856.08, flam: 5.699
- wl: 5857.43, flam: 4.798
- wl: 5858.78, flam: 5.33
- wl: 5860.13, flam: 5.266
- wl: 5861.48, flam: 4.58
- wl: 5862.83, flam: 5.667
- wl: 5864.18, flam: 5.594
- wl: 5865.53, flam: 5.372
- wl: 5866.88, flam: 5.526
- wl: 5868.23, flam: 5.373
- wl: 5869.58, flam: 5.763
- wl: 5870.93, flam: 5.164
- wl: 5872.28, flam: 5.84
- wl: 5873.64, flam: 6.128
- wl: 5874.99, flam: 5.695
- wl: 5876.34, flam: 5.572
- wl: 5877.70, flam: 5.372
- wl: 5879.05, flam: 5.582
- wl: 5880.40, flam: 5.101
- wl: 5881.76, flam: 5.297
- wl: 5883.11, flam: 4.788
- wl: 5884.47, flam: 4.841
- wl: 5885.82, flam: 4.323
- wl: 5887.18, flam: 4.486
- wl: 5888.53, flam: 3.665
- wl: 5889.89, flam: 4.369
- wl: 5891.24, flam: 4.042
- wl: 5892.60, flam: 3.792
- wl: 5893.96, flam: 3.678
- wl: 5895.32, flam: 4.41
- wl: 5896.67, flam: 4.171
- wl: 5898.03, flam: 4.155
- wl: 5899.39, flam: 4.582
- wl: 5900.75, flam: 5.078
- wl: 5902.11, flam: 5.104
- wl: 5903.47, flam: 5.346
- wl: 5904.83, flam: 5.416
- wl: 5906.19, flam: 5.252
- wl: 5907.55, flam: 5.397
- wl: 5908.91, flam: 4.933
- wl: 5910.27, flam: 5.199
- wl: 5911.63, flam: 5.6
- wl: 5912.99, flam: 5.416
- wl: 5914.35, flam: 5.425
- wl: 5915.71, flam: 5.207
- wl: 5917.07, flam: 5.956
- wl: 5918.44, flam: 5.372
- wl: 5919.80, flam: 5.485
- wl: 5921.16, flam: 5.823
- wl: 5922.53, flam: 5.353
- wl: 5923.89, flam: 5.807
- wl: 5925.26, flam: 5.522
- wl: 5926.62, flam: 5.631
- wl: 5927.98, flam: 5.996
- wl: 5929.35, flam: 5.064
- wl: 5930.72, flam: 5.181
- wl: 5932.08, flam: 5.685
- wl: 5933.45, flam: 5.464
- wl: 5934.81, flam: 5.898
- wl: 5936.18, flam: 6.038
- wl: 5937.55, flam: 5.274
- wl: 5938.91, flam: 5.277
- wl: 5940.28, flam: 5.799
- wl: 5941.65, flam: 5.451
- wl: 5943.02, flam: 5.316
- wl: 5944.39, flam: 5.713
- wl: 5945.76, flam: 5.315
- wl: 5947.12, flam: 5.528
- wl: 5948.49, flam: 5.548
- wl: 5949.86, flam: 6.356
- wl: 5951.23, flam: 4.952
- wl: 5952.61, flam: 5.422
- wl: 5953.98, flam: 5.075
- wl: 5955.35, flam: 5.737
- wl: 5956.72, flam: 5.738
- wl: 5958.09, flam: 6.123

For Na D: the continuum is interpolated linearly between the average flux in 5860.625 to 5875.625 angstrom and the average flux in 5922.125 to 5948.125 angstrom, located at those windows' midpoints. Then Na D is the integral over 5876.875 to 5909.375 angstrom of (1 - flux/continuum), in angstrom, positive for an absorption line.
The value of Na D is 4.8 angstrom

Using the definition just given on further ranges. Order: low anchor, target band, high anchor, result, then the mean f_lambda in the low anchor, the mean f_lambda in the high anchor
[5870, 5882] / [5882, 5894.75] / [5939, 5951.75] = 3.0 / 5.54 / 5.55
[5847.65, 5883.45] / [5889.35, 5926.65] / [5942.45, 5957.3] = 3.1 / 5.5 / 5.52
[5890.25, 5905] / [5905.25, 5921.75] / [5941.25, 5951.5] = -2.0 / 4.49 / 5.55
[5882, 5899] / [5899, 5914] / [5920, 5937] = -1.2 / 4.26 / 5.61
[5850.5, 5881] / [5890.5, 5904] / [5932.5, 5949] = 2.7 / 5.51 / 5.56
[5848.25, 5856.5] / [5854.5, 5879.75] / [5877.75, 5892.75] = -1.2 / 5.78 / 4.63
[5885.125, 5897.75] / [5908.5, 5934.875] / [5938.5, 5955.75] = -3.5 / 4.11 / 5.5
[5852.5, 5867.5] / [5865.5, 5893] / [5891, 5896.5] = -2.6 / 5.43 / 3.99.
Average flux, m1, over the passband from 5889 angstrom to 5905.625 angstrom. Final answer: 4.5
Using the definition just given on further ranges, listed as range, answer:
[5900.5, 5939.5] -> 5.46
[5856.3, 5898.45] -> 4.97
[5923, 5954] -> 5.54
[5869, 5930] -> 5.11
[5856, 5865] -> 5.25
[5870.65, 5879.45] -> 5.64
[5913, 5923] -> 5.51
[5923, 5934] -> 5.54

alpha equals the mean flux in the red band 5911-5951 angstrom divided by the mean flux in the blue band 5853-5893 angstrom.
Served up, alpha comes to 1.1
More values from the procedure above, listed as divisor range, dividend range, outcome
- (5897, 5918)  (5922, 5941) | 1.07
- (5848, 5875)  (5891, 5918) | 0.89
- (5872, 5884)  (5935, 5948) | 1.01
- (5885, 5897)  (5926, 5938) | 1.36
